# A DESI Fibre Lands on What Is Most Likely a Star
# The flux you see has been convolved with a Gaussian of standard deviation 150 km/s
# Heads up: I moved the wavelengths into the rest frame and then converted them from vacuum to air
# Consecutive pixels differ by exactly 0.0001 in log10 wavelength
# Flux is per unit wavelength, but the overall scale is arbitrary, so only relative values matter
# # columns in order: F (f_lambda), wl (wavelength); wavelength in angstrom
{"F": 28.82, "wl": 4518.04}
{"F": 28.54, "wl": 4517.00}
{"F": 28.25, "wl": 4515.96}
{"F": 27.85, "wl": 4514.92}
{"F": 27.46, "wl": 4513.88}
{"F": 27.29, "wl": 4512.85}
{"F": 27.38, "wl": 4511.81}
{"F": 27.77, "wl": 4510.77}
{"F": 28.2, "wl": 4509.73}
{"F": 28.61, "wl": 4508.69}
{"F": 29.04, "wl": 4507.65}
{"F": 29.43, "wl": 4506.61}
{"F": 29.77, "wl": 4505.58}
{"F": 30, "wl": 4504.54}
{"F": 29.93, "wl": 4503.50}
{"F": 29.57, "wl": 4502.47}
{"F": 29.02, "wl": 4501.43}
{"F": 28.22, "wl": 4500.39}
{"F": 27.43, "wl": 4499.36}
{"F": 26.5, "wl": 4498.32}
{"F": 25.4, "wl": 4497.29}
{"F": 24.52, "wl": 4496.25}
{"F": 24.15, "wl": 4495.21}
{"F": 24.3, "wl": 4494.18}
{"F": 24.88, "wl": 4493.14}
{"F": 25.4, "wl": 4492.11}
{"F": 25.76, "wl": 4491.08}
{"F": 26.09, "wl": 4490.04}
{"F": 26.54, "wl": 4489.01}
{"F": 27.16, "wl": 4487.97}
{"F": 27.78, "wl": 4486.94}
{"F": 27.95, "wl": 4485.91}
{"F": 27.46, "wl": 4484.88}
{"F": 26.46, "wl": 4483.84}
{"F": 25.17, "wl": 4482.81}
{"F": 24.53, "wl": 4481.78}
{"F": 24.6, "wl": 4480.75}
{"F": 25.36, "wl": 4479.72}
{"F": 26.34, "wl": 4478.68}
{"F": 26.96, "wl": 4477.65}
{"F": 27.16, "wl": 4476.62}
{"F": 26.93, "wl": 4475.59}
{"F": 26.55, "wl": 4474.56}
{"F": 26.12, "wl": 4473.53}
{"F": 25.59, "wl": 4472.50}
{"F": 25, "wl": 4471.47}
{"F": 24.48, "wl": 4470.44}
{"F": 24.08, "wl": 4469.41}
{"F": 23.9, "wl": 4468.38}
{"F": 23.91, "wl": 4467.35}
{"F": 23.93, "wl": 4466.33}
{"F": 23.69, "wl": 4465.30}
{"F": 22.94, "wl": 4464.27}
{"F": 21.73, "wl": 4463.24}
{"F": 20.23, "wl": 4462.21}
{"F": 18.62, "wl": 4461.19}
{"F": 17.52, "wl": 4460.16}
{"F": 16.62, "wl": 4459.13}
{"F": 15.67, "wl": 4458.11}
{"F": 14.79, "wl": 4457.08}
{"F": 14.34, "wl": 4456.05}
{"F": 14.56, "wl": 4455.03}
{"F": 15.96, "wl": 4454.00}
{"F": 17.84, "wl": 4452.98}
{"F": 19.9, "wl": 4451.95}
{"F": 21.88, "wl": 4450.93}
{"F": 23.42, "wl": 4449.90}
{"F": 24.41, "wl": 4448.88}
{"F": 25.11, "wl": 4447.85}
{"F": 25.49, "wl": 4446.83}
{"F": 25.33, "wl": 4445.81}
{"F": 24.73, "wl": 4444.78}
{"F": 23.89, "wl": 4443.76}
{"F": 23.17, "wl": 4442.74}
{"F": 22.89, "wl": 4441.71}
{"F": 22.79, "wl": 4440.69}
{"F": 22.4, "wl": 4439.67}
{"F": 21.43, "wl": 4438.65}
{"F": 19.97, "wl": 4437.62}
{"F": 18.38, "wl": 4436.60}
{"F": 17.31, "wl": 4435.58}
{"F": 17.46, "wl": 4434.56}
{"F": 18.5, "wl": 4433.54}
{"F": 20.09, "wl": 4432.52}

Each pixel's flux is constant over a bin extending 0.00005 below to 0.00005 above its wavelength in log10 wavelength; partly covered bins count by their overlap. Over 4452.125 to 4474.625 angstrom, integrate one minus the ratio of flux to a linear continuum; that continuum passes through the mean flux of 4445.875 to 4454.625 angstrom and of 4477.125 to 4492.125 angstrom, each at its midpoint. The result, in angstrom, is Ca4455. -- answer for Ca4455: 2.8 angstrom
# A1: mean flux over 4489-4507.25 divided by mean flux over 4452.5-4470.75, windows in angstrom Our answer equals 1.38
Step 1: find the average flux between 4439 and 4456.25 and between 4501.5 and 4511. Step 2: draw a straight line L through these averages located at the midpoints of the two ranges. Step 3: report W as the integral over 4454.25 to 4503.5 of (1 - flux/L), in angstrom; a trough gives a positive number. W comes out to 3.1 angstrom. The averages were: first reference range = 21.8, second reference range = 29.2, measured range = 24.2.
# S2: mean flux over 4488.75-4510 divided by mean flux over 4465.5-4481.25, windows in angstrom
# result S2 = 1.08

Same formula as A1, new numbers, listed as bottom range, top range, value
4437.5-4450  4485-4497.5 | 1.10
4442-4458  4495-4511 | 1.34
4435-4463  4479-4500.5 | 1.28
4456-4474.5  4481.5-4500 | 1.20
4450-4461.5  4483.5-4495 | 1.52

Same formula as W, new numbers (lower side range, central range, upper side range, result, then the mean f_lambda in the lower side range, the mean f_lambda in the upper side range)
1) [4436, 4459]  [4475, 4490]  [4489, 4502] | -1.1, 20.7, 26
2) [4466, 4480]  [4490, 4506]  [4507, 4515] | 0.1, 25.5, 28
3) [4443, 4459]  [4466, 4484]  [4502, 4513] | -1.0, 20.4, 28.9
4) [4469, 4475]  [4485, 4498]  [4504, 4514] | 0.5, 25.3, 28.5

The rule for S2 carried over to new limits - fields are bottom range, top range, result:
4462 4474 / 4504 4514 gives 1.20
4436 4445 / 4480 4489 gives 1.20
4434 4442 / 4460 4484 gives 1.20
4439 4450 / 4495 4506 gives 1.16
